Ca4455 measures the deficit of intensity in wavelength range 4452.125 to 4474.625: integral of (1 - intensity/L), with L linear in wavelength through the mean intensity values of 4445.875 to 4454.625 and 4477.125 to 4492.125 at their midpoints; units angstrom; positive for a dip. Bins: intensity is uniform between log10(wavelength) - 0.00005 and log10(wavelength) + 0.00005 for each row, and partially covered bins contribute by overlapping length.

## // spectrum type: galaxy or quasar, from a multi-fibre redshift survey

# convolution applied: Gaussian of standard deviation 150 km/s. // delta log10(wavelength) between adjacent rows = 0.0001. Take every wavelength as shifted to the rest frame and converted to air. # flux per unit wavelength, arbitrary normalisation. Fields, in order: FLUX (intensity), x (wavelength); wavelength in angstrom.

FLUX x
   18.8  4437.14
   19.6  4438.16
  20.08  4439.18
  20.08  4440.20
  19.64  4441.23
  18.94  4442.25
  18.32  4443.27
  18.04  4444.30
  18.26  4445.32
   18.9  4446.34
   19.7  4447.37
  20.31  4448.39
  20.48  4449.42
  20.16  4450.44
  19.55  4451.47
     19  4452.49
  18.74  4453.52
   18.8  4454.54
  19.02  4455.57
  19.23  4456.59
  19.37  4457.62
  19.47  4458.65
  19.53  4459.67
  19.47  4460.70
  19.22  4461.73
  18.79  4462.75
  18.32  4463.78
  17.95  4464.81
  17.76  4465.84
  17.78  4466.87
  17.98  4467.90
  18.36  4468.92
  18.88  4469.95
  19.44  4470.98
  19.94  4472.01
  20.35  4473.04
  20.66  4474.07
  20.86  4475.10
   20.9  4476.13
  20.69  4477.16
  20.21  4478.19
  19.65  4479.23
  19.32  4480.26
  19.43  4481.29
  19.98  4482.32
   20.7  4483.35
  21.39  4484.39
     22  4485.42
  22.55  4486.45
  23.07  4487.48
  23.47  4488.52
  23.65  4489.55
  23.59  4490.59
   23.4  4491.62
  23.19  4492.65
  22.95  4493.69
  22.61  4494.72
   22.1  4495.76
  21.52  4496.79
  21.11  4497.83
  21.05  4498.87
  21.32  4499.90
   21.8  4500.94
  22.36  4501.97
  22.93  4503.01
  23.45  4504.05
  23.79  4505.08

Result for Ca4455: 1.4 angstrom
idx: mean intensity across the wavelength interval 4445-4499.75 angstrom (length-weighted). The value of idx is 20.3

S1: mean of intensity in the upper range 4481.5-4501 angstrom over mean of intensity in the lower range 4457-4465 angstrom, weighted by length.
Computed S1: 1.2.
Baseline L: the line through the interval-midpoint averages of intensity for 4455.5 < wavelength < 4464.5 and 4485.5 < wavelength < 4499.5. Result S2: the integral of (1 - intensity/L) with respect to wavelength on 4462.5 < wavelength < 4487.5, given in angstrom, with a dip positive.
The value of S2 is 1.12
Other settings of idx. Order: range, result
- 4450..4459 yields 19.2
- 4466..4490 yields 20.4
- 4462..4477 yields 19.2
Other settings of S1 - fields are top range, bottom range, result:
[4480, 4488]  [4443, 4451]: 1.10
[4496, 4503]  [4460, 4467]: 1.17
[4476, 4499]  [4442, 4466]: 1.14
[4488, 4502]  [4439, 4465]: 1.17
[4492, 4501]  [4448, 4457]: 1.13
